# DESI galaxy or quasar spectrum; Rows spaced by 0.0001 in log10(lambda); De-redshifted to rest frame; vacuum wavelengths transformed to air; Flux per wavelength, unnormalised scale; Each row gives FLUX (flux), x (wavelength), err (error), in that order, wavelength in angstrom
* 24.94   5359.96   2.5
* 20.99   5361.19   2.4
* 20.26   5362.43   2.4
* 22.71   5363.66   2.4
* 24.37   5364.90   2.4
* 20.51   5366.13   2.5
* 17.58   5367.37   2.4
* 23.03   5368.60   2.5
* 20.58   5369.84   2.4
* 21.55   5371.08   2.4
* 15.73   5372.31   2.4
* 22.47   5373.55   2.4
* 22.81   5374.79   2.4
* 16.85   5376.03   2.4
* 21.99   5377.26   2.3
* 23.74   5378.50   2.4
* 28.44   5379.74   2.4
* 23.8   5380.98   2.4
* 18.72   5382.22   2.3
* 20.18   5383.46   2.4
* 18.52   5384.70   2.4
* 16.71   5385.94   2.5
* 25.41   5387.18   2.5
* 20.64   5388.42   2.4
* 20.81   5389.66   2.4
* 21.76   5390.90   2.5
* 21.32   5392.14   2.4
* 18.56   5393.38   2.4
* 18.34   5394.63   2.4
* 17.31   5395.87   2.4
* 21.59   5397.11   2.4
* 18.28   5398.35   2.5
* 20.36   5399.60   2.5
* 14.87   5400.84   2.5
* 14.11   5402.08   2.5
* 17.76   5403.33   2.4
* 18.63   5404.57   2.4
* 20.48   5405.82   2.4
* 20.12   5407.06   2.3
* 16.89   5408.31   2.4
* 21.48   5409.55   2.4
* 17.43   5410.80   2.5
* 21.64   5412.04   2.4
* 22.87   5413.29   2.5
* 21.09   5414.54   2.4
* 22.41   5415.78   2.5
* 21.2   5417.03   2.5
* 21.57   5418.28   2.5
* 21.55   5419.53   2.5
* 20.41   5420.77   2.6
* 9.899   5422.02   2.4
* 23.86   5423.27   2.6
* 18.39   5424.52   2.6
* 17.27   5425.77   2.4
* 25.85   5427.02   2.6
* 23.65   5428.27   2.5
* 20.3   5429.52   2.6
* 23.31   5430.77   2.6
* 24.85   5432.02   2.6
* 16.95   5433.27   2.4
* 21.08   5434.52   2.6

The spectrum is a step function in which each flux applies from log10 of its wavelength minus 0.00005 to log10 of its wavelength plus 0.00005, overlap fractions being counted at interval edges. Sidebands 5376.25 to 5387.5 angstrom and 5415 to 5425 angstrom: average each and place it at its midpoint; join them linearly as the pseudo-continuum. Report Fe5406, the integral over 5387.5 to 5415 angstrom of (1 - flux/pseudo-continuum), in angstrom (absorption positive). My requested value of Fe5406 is 1.8 angstrom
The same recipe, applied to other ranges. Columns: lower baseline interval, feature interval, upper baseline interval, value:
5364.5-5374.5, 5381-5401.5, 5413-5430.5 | 1.0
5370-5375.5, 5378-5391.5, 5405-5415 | -0.8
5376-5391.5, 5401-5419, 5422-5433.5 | 1.3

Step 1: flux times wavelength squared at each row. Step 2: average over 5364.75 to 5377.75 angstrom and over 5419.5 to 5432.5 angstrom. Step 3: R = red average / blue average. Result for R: 1.03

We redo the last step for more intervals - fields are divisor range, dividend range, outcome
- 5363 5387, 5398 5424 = 0.93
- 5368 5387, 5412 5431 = 1.01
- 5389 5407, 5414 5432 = 1.12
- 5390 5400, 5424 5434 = 1.10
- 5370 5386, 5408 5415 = 0.98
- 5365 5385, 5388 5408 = 0.91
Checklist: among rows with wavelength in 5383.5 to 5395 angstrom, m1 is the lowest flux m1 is 16.71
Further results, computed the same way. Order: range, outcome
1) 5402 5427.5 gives 9.899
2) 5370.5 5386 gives 15.73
